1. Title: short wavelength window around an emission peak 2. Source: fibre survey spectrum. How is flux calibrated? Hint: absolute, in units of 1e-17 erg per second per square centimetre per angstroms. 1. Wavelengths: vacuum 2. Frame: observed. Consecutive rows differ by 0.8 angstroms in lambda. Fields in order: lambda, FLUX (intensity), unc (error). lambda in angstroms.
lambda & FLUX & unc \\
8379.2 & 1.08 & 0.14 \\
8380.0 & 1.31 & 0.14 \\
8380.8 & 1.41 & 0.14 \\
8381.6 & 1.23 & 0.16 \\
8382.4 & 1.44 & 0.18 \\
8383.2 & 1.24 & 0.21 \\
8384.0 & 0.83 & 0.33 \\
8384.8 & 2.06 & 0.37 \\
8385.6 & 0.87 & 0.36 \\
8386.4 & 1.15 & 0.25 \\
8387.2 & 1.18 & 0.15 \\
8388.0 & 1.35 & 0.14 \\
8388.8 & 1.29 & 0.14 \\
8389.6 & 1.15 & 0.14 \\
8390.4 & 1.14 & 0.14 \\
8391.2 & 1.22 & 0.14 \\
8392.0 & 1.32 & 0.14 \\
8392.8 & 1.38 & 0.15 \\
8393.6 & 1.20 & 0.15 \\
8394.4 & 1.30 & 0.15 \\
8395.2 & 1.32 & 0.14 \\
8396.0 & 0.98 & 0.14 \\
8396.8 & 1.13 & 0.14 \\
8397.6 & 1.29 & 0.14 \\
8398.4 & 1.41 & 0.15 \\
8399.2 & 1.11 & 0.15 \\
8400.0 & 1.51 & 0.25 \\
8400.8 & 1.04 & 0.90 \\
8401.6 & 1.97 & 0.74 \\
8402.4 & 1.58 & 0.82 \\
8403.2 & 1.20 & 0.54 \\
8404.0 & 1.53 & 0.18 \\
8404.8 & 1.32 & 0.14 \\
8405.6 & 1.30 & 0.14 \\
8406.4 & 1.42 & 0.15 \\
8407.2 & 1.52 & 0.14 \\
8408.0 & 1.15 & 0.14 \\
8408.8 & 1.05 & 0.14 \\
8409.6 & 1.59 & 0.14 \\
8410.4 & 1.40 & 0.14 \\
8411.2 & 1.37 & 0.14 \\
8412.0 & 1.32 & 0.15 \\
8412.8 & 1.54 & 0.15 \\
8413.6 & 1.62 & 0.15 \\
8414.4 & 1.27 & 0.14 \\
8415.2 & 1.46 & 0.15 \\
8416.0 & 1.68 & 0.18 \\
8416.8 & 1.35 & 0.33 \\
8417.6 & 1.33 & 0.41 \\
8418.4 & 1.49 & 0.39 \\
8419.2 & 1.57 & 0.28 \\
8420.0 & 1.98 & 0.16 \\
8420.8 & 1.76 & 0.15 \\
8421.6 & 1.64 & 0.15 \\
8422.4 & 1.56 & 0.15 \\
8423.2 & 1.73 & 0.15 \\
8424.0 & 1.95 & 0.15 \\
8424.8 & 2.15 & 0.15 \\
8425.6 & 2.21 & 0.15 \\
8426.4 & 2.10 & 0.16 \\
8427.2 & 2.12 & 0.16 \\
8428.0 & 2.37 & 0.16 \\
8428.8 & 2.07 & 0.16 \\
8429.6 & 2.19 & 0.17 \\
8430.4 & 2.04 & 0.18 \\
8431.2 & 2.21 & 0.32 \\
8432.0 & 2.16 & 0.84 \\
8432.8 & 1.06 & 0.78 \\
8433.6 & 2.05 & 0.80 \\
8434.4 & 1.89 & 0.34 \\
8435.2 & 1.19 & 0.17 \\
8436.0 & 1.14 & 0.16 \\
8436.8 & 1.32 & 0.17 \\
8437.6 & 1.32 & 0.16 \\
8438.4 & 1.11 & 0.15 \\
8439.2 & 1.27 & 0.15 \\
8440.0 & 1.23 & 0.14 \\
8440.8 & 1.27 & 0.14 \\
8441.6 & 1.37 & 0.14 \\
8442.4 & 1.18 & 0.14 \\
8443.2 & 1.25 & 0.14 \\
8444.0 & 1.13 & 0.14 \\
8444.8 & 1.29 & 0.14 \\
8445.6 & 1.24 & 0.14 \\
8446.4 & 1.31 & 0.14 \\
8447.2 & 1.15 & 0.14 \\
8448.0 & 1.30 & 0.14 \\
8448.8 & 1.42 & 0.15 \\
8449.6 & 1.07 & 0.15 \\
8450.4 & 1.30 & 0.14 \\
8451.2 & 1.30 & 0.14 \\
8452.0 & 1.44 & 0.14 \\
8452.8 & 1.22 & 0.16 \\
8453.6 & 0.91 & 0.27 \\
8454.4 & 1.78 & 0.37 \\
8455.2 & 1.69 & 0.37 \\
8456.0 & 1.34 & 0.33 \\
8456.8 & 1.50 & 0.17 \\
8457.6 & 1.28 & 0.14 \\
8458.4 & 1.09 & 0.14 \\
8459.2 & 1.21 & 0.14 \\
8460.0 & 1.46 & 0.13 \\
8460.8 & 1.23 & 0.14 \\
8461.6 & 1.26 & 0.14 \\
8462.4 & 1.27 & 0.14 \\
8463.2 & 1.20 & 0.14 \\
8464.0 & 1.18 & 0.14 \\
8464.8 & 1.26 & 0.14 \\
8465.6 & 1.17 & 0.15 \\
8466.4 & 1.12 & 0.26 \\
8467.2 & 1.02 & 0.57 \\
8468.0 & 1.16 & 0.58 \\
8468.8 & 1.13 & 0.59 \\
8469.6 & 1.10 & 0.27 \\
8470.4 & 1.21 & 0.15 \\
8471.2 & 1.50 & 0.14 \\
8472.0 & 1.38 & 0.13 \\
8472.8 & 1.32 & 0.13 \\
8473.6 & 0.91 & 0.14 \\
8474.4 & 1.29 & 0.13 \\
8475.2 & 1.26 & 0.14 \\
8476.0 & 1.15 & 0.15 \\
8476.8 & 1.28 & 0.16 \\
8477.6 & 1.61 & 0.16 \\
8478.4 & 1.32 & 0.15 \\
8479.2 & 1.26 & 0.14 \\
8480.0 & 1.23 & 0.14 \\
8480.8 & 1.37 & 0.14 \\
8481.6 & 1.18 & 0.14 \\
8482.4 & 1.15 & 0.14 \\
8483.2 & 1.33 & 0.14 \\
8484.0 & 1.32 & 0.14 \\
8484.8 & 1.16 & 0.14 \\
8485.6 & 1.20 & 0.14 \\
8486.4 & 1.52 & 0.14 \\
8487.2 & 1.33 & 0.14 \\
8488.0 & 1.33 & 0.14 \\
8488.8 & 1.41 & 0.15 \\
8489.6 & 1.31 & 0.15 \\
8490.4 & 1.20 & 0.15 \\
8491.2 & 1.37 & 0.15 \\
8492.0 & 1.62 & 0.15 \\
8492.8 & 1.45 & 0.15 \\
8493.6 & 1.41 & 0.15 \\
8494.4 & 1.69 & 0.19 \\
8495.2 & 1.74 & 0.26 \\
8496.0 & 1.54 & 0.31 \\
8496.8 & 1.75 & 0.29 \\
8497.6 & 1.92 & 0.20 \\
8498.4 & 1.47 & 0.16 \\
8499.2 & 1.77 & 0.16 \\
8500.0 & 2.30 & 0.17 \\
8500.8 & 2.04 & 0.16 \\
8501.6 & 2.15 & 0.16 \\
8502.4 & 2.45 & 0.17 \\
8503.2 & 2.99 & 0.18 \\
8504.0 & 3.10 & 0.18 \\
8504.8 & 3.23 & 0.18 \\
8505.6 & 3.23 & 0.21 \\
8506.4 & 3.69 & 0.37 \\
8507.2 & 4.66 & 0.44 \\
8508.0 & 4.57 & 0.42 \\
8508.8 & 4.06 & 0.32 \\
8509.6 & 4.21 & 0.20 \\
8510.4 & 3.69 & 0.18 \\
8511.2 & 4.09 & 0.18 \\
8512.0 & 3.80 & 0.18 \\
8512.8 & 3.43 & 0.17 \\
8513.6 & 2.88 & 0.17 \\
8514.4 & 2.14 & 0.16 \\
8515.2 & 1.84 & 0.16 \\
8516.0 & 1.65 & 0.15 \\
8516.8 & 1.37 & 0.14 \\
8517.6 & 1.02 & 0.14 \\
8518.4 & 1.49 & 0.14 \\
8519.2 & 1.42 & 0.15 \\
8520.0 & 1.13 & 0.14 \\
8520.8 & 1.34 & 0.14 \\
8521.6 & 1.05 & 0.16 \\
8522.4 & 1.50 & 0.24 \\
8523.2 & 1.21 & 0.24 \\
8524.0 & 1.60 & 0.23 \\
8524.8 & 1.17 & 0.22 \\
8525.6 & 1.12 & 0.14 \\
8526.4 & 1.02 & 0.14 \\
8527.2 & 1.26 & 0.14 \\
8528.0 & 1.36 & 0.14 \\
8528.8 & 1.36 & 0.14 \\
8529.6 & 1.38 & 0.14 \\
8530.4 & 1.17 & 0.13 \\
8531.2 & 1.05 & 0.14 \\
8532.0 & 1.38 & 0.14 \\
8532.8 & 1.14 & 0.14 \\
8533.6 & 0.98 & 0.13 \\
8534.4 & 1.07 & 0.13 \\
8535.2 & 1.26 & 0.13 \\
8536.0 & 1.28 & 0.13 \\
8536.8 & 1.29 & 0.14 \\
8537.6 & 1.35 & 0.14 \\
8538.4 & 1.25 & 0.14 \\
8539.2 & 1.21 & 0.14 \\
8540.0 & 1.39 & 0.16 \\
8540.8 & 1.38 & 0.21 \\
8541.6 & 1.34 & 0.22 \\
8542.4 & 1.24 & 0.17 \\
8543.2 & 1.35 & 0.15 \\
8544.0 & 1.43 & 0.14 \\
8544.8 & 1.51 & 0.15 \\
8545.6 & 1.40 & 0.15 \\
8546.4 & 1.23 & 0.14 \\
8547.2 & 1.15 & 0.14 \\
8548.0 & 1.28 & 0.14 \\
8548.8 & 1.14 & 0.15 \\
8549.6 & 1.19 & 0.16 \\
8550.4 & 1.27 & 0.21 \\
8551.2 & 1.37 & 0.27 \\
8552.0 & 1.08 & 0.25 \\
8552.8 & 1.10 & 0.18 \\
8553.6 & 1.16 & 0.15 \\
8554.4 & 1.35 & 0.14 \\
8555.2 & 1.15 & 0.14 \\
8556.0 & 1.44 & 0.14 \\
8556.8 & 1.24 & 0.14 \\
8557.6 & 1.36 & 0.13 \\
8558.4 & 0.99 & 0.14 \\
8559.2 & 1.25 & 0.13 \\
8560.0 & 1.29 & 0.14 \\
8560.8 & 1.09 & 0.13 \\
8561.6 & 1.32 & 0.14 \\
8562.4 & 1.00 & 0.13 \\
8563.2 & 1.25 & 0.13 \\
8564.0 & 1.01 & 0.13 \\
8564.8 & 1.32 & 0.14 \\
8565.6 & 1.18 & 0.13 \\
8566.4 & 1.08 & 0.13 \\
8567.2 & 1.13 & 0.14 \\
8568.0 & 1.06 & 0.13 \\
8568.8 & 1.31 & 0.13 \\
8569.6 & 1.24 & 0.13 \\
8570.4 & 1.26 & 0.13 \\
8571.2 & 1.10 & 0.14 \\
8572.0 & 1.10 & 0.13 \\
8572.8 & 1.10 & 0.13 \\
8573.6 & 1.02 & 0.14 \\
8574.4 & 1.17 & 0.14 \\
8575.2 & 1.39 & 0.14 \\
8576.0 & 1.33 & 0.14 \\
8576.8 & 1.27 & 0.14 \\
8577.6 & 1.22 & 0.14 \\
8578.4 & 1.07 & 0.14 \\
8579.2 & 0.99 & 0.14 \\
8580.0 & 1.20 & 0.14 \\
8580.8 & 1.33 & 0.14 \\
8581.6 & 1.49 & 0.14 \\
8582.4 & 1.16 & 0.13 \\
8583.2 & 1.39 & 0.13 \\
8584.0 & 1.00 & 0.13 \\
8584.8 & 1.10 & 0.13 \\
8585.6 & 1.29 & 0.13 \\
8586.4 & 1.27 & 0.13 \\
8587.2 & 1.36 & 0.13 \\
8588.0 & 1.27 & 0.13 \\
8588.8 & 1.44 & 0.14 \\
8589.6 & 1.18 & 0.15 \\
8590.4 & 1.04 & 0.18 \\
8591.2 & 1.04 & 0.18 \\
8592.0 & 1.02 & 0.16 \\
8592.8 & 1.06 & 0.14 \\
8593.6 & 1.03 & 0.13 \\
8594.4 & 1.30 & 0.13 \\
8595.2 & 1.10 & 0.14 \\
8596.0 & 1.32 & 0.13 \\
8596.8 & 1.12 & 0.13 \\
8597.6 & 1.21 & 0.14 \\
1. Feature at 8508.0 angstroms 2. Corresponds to [O III] 5007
